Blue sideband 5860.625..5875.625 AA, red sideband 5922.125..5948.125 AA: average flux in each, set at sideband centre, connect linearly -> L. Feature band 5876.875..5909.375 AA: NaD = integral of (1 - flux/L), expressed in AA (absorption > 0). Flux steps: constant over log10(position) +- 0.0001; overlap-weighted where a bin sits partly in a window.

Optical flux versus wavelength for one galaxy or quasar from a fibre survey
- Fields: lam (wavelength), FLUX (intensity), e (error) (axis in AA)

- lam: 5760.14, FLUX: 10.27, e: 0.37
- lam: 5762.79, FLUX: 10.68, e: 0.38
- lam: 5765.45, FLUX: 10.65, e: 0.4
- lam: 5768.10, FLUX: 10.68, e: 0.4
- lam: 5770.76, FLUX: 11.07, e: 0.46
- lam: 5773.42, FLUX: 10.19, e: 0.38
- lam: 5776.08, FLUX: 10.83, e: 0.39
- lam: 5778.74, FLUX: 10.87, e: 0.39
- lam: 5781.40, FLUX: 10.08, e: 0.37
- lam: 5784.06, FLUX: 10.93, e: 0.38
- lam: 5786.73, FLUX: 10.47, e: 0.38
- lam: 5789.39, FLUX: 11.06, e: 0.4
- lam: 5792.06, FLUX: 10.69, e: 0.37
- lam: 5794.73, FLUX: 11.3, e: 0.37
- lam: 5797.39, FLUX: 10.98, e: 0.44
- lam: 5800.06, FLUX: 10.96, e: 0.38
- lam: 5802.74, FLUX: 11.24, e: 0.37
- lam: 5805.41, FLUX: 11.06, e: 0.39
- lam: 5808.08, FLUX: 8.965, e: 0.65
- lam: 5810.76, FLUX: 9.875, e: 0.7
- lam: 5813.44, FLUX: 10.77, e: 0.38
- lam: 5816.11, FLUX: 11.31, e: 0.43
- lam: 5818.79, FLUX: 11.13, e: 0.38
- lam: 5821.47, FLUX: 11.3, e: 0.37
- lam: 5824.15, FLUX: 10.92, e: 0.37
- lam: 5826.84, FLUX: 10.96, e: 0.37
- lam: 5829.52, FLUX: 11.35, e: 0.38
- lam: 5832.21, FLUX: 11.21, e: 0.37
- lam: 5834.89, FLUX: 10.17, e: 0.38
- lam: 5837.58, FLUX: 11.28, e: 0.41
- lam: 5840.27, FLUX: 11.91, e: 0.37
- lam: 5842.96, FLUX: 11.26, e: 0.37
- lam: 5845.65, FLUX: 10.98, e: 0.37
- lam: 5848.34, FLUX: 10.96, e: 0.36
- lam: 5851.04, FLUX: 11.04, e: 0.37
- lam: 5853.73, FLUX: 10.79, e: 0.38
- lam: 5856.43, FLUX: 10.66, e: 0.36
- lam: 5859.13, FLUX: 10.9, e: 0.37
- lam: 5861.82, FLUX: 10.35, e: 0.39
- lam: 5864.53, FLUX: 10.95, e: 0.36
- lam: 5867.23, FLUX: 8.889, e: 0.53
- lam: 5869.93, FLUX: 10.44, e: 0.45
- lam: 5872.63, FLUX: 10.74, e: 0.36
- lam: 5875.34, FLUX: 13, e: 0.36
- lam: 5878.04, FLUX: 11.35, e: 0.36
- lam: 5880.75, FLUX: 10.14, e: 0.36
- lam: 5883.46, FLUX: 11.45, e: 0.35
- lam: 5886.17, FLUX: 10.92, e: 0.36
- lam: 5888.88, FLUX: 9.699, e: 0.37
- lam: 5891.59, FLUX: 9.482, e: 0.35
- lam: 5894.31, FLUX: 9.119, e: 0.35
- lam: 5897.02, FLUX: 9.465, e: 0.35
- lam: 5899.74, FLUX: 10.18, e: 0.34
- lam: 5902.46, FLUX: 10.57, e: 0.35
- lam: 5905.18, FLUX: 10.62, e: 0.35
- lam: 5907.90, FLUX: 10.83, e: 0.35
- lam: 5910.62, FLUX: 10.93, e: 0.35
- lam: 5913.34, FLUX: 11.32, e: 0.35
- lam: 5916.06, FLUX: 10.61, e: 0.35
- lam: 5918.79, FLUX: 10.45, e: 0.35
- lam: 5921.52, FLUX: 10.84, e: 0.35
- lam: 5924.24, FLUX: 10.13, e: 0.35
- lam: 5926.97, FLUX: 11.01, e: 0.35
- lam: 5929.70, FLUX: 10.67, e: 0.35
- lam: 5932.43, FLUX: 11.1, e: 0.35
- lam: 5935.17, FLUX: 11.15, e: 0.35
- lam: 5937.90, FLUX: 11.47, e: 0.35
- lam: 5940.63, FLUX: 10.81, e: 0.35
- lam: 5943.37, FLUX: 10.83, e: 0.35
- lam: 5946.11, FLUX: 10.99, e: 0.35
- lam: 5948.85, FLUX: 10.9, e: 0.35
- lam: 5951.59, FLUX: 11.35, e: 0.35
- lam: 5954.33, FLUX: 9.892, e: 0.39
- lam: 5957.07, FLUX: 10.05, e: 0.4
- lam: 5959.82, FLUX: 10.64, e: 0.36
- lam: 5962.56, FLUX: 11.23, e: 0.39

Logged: 1.1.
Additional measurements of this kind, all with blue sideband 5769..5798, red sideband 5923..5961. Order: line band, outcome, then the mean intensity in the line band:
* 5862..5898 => 1.12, 10.4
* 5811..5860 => -1.15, 11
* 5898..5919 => 0.20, 10.7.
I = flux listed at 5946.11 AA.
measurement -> 10.99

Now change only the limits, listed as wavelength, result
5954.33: 9.892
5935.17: 11.15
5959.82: 10.64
